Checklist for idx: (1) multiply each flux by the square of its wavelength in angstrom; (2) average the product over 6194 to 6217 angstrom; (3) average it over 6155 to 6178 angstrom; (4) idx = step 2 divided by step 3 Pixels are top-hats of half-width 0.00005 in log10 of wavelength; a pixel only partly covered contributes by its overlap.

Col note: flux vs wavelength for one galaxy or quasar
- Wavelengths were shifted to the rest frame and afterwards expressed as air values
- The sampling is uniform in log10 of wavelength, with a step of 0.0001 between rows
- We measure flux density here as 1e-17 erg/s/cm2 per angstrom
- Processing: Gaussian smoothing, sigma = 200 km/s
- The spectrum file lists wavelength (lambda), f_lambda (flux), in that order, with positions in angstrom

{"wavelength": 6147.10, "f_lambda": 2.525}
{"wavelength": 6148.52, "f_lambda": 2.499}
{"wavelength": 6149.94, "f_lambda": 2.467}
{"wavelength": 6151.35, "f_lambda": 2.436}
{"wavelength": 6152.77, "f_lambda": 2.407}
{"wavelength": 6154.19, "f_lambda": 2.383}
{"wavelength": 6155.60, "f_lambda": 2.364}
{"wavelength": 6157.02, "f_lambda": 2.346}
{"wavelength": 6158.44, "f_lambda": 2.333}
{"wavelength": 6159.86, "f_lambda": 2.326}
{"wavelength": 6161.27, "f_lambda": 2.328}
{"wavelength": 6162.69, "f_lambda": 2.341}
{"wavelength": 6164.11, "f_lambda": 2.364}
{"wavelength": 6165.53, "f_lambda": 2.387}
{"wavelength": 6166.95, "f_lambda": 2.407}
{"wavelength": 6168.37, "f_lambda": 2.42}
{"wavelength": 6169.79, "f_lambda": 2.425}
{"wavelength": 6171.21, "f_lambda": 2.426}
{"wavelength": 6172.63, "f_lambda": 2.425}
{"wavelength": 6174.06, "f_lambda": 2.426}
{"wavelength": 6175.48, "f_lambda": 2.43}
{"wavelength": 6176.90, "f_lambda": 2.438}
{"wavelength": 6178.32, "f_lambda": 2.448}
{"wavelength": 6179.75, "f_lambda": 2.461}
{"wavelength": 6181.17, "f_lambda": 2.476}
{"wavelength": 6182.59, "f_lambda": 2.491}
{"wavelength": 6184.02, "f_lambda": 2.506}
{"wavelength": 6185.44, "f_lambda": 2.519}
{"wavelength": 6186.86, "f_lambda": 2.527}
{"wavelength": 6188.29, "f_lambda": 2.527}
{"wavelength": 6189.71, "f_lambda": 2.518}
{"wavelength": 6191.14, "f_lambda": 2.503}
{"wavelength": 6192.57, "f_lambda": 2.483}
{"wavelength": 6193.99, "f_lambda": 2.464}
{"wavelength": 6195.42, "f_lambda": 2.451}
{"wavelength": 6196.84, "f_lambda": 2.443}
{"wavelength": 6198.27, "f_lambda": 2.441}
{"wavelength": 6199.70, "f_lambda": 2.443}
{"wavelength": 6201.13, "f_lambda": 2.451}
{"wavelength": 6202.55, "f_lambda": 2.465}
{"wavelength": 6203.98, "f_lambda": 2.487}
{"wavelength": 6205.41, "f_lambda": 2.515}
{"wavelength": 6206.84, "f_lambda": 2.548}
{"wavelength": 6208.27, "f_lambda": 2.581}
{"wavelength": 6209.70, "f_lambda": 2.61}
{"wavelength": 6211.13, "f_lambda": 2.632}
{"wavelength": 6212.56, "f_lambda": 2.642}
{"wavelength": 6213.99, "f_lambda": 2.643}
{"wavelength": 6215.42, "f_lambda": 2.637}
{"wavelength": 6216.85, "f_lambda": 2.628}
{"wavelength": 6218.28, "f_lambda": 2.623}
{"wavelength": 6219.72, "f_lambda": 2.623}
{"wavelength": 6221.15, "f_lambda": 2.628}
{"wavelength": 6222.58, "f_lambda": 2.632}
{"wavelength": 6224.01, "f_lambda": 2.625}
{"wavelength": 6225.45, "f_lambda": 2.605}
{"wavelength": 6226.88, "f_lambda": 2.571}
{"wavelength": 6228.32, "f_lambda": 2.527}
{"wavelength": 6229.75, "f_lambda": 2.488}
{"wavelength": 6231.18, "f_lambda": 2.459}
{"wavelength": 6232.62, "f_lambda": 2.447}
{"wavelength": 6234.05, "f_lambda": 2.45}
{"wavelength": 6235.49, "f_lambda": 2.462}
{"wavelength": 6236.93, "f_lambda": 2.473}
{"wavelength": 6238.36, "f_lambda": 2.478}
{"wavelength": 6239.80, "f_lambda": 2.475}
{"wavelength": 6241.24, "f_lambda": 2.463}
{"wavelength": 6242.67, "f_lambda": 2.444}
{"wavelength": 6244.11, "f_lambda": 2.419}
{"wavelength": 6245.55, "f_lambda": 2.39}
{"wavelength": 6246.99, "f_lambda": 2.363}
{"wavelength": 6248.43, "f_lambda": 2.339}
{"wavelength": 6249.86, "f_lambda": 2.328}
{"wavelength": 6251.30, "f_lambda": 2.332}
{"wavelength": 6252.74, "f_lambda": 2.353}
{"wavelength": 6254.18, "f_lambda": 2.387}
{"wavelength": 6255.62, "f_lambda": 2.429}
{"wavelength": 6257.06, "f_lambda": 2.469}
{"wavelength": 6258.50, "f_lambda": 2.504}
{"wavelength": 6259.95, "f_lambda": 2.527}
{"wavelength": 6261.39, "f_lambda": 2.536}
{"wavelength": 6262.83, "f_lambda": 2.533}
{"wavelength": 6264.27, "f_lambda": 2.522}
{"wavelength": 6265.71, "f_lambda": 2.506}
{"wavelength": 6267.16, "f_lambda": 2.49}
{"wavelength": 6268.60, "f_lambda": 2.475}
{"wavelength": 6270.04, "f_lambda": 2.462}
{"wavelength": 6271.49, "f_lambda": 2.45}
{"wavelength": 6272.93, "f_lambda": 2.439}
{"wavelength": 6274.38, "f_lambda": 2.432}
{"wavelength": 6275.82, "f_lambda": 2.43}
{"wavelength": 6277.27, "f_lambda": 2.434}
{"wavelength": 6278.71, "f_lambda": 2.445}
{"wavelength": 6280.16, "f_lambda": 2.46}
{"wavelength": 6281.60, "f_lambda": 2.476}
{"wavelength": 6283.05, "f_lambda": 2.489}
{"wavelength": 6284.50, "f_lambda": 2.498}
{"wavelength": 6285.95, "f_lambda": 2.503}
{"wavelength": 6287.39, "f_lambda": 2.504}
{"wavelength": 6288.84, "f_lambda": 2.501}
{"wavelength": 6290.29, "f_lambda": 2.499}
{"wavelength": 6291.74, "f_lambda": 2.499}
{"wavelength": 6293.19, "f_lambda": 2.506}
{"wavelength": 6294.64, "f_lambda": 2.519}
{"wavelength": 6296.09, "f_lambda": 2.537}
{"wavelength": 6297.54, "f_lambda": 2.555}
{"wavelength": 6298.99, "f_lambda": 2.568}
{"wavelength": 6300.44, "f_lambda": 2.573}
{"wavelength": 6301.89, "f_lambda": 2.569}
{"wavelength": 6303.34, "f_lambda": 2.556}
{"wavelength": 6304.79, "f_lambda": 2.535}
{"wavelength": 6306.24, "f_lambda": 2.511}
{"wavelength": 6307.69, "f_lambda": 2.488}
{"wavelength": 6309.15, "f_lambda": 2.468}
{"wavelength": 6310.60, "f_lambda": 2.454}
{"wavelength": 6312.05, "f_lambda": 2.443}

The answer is 1.07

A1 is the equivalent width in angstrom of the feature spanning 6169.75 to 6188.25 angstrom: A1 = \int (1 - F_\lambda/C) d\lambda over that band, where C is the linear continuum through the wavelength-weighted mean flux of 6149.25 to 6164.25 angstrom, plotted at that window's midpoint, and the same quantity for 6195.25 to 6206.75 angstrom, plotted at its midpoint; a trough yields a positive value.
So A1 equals -0.3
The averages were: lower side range 2.37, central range 2.46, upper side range 2.47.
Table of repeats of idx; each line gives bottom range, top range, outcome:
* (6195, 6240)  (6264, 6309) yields 1.01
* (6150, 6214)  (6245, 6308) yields 1.04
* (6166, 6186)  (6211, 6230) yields 1.08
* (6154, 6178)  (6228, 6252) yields 1.04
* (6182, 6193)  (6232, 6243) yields 1.00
